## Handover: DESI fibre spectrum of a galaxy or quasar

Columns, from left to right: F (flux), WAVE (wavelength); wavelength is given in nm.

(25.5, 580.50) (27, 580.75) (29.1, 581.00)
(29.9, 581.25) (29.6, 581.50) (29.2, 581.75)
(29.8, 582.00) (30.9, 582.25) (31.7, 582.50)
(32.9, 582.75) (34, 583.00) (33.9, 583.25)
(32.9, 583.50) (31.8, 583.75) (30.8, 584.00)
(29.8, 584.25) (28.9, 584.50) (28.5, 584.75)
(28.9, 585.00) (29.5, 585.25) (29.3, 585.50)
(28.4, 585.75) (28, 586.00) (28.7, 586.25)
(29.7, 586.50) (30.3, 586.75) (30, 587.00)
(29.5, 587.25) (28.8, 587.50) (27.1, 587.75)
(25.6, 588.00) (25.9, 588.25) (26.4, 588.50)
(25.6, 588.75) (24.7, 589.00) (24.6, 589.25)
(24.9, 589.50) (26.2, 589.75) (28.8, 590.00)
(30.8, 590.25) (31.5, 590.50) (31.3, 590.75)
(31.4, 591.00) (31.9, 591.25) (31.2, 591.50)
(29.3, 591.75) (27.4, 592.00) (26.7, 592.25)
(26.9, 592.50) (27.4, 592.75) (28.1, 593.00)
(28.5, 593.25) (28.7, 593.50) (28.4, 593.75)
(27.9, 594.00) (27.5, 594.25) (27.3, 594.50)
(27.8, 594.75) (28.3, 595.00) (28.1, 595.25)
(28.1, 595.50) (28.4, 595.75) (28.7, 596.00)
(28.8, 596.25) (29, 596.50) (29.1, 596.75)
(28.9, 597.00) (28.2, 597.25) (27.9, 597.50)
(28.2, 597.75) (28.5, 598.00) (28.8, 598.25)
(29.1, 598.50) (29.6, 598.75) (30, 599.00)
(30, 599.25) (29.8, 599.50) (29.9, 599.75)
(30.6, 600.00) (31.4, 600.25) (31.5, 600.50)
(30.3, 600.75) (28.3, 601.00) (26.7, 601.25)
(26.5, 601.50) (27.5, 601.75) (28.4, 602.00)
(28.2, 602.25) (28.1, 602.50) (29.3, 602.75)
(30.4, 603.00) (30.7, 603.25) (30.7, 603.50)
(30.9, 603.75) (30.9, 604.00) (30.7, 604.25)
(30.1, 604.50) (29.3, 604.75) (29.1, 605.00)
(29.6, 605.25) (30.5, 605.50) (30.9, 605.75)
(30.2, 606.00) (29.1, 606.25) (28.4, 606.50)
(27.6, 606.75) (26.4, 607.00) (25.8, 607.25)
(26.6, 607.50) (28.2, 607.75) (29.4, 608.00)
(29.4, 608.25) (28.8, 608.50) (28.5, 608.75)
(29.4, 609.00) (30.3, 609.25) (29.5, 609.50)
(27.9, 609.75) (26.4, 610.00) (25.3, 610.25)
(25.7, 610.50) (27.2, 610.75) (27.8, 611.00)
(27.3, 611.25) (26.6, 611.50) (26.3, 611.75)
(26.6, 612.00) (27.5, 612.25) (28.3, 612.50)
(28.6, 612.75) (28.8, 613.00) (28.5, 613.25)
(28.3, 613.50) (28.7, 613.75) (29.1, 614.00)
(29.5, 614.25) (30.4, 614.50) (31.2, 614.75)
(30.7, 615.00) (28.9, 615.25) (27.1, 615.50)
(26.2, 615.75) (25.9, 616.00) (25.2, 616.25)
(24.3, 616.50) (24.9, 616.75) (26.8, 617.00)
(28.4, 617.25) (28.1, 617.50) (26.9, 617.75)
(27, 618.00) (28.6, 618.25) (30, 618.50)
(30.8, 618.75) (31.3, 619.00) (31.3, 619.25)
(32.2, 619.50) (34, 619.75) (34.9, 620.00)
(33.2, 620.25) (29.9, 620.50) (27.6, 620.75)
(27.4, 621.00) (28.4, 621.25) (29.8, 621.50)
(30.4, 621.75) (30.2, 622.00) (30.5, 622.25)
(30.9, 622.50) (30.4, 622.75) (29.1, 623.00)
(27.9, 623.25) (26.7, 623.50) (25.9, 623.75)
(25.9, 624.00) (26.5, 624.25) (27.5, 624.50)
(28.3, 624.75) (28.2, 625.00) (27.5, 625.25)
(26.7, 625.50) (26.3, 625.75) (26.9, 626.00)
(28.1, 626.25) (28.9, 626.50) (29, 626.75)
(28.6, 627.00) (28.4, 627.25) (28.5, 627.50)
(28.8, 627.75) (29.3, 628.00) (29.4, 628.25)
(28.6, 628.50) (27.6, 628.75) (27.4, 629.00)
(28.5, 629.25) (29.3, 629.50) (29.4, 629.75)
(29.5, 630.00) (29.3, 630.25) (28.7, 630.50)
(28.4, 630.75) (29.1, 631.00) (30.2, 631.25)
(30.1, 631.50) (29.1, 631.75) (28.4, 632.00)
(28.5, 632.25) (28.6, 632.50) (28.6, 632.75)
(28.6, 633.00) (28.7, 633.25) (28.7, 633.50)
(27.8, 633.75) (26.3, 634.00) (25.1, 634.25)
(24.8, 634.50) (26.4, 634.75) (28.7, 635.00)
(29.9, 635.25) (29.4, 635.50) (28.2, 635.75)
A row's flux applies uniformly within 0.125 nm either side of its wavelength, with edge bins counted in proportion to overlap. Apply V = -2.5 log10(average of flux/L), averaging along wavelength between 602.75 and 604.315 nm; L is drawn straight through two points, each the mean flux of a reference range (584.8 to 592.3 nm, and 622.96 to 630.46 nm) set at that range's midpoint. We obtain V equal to -0.086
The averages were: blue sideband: 28.4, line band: 30.6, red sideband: 28.1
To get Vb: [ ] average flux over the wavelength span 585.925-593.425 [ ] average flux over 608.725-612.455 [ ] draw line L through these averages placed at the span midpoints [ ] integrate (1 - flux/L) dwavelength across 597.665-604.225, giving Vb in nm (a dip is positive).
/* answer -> -0.38 nm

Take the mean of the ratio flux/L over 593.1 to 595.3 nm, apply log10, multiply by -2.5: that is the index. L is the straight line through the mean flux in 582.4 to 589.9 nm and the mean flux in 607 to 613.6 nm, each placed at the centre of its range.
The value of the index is 0.02 mag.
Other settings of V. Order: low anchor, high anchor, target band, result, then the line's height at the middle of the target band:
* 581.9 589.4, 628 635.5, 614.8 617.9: 0.064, 28.7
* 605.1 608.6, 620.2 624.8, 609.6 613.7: 0.050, 28.7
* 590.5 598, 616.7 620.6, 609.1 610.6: 0.073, 29.5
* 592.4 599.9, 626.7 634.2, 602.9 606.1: -0.064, 28.6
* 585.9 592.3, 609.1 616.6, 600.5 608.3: -0.038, 28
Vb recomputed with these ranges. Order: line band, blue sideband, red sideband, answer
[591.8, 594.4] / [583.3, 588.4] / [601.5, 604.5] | 0.135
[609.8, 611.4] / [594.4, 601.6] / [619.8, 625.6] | 0.124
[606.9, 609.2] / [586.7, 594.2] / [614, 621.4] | 0.045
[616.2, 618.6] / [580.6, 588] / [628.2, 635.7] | 0.151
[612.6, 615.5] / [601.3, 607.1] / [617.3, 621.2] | 0.059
